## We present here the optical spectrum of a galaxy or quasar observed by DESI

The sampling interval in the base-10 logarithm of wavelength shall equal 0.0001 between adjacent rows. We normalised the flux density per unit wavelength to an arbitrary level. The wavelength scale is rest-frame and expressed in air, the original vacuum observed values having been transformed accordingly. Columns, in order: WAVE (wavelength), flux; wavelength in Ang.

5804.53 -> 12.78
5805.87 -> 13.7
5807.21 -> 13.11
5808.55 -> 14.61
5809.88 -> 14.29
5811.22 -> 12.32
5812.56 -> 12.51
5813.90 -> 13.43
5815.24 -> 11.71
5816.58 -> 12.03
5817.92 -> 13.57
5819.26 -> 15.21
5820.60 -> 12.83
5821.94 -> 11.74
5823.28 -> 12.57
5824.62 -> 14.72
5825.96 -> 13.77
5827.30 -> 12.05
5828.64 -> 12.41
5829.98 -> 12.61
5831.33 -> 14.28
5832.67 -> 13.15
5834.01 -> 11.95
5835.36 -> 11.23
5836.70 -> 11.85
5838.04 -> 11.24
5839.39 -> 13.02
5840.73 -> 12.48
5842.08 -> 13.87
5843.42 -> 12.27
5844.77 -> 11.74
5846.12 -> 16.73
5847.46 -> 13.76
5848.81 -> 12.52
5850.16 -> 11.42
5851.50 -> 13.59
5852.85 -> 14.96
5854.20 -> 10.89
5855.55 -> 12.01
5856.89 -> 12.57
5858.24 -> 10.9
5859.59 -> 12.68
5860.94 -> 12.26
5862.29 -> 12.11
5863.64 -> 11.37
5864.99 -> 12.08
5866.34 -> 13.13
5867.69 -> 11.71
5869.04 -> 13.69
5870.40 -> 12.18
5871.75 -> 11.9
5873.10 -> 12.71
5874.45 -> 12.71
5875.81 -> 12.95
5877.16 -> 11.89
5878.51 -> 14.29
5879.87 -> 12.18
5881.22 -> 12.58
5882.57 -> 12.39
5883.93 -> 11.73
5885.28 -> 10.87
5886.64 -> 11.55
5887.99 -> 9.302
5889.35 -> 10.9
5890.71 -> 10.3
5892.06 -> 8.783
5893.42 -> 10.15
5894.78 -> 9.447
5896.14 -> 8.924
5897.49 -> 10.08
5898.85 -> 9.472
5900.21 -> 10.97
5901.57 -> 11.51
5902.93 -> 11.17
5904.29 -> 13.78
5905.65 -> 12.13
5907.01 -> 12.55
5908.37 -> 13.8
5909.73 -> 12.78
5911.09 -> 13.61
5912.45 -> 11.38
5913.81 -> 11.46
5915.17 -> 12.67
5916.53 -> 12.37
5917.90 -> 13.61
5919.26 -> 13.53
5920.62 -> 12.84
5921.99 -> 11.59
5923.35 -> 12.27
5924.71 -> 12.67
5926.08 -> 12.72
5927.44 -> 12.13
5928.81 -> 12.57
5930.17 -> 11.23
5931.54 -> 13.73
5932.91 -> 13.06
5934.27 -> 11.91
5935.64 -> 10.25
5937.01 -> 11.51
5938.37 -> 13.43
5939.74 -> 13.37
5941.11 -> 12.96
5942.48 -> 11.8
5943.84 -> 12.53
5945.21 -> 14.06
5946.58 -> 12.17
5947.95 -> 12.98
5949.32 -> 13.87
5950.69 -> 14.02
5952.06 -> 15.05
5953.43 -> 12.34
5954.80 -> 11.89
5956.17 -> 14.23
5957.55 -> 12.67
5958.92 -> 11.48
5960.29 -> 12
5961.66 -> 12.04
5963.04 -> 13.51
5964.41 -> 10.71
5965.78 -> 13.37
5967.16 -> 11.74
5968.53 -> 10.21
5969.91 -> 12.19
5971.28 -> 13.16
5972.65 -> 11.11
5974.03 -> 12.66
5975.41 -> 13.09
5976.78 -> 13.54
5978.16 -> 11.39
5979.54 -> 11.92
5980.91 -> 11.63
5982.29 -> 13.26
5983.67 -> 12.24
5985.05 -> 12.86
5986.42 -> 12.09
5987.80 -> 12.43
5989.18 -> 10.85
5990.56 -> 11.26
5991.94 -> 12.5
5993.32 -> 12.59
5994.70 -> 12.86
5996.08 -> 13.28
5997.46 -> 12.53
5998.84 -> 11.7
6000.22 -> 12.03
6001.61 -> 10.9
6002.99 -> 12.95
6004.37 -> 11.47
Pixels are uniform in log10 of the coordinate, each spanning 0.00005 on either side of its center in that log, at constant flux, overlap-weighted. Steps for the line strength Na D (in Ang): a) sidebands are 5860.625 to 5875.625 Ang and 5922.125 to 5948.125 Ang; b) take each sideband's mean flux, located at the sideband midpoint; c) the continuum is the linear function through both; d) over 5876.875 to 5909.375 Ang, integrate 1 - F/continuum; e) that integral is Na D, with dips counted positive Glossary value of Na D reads 2.9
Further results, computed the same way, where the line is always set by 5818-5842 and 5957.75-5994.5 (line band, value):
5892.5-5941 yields 1.6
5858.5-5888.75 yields 1.1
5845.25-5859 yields -0.2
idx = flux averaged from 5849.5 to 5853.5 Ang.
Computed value 13.3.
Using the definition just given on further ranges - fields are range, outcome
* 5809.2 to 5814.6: 13.1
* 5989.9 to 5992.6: 11.9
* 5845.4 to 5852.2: 13.6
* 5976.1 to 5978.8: 12.5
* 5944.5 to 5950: 13.3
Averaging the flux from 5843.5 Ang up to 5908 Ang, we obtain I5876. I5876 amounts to 11.9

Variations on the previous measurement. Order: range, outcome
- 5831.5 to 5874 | 12.5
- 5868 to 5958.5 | 12.2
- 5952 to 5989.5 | 12.3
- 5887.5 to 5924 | 11.5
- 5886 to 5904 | 10.3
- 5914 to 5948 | 12.5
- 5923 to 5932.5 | 12.5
